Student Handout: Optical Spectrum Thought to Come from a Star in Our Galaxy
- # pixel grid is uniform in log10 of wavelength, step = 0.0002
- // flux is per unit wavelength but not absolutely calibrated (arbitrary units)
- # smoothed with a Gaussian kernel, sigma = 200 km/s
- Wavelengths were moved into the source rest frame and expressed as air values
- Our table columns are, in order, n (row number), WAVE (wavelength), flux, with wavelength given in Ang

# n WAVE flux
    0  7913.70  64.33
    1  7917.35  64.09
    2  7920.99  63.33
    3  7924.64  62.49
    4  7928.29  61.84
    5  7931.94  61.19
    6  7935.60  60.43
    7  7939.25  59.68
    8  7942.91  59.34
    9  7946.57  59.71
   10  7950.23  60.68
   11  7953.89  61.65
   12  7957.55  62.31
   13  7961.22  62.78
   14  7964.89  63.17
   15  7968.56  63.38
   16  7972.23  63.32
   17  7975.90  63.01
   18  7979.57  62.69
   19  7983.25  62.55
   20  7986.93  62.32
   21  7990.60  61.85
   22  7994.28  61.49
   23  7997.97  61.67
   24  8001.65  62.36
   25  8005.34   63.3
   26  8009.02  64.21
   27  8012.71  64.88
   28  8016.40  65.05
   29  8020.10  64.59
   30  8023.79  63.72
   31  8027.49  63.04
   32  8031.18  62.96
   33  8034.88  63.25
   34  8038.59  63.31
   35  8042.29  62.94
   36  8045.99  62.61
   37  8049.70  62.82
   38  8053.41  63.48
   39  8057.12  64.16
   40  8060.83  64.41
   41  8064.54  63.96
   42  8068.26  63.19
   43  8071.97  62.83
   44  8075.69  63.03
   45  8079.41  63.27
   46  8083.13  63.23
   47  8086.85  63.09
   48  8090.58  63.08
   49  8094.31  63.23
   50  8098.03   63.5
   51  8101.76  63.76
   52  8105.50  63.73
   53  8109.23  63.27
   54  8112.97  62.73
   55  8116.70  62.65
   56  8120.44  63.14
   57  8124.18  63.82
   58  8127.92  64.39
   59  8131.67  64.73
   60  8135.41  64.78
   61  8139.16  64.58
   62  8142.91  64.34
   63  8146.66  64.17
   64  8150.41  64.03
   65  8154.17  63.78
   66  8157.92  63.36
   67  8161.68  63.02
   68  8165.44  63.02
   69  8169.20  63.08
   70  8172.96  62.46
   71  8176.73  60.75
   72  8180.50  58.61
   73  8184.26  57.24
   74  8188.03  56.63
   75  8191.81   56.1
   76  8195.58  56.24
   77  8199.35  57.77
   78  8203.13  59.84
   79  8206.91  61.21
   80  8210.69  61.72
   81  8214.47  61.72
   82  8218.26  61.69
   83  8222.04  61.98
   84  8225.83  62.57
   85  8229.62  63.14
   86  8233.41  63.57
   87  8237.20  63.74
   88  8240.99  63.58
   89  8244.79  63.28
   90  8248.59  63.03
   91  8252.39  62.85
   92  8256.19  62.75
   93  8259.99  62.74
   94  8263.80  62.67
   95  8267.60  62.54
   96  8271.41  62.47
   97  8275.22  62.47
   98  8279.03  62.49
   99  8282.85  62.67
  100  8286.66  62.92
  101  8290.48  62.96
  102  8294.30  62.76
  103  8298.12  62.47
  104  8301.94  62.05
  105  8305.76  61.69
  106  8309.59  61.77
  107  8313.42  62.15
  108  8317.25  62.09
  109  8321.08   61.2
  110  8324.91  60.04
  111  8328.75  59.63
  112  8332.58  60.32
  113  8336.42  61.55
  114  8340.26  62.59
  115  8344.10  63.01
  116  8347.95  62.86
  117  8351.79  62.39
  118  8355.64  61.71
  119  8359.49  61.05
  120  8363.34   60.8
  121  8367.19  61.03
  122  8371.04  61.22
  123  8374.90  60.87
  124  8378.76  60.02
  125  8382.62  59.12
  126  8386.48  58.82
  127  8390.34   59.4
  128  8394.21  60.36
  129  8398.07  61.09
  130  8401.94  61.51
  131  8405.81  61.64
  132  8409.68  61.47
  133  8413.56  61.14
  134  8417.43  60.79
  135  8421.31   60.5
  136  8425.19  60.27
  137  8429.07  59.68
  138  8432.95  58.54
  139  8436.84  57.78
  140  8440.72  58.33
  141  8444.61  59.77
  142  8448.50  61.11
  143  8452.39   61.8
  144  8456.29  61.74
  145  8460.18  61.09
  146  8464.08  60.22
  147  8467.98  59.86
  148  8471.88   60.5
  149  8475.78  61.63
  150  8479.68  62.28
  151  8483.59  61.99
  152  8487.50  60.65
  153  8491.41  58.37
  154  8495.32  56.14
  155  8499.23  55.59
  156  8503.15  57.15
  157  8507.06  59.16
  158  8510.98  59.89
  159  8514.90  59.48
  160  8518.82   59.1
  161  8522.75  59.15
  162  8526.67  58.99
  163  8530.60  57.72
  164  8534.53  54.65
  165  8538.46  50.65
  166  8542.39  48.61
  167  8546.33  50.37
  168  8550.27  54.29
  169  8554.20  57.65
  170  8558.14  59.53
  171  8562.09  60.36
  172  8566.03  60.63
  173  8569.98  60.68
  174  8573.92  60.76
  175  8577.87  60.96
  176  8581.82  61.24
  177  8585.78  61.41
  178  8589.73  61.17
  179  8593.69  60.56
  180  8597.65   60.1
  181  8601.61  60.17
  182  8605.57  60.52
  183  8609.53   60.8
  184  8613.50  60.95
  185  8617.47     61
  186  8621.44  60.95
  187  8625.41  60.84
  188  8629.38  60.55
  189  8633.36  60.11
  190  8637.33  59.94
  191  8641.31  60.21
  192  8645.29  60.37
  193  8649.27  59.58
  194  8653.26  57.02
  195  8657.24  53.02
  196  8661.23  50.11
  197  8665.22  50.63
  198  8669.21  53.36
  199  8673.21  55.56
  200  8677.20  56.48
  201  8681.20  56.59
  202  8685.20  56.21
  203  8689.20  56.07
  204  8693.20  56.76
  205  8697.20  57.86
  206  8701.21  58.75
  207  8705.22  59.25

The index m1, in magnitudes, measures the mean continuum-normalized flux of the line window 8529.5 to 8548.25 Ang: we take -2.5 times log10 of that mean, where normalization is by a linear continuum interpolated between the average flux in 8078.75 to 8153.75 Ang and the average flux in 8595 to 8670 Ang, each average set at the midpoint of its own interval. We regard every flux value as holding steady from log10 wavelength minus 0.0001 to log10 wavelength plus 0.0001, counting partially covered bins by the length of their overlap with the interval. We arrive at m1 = 0.14 mag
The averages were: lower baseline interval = 63.7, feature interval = 52.2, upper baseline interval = 58.5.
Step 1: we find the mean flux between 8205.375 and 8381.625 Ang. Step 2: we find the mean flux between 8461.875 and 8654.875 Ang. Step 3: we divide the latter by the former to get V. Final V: 0.95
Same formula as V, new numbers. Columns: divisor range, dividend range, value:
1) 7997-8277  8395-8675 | 0.94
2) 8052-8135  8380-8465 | 0.95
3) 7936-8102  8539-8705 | 0.92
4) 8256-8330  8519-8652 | 0.95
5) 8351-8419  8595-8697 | 0.95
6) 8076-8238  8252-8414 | 0.99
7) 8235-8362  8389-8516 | 0.96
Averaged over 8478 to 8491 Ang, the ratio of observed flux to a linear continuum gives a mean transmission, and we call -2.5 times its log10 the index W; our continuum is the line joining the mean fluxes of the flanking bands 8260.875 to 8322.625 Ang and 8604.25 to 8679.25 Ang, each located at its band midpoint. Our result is -0.02 mag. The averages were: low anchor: 62.3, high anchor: 58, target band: 61.2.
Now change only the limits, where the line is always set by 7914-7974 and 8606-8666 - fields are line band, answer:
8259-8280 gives -0.04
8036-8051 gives -0.03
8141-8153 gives -0.06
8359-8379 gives -0.02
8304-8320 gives -0.03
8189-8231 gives 0.01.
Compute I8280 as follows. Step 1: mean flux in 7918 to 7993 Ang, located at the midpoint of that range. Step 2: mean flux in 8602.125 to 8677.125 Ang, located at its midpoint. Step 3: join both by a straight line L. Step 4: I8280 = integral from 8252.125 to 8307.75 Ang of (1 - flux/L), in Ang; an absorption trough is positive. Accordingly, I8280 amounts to -2.3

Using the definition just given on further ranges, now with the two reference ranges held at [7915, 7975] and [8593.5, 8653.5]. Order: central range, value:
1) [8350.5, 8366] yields -0.1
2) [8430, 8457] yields 0.4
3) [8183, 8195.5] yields 1.0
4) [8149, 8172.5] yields -0.7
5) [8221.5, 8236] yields -0.4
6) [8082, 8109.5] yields -0.8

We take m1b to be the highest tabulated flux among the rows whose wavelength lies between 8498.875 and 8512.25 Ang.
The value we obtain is 59.89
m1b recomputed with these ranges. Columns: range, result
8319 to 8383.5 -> 63.01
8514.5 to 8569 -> 60.63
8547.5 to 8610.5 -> 61.41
